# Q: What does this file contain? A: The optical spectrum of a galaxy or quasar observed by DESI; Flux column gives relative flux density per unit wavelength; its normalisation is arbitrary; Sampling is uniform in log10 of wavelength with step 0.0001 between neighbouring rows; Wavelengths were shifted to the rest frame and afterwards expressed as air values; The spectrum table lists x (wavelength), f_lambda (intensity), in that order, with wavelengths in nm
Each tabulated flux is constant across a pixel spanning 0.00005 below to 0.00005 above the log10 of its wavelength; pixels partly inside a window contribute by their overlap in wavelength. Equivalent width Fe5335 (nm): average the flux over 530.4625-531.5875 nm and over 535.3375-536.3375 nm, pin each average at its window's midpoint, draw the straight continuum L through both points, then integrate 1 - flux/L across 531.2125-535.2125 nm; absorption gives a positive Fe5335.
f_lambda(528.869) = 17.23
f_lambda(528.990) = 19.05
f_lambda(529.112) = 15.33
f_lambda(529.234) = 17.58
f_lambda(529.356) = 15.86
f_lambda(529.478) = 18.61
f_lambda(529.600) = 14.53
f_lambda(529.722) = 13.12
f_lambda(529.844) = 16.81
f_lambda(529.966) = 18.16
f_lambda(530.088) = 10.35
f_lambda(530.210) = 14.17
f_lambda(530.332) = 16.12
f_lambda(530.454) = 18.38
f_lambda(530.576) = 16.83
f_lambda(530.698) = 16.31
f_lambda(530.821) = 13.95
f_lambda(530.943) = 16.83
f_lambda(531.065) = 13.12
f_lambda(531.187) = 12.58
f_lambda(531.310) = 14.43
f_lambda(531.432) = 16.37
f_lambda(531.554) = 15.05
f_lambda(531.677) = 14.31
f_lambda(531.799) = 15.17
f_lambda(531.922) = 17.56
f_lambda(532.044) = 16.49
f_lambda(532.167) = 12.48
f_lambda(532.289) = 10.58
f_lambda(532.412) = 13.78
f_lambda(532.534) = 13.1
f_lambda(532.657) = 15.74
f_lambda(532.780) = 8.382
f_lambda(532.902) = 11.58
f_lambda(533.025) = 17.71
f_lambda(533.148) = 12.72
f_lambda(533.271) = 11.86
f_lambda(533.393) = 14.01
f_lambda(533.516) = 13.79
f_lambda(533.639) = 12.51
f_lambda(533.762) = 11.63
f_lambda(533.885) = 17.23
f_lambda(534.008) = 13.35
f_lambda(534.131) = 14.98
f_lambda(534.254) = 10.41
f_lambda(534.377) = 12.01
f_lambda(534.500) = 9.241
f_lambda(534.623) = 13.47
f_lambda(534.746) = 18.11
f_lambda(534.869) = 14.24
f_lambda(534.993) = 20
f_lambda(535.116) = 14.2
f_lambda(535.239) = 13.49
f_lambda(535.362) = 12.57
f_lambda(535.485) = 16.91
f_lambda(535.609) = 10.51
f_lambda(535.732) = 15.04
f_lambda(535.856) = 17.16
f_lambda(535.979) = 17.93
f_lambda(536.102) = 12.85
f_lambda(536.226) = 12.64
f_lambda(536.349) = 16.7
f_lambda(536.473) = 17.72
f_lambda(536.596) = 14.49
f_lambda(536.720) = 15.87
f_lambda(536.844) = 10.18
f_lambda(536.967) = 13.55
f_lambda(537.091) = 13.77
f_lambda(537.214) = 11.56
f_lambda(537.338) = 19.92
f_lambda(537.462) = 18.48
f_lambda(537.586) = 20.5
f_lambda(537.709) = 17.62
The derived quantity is 0.27 nm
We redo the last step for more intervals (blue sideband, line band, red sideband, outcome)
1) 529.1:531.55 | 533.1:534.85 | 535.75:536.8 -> 0.253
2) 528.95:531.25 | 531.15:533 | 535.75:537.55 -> 0.190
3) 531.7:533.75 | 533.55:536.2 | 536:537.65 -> 0.061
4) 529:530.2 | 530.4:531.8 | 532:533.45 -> -0.076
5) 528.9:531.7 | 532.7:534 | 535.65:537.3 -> 0.165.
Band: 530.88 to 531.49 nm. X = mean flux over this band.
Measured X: 14.7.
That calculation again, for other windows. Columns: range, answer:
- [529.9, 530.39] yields 14.7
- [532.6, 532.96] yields 11.9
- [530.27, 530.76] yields 16.9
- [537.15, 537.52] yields 16.6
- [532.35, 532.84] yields 12.7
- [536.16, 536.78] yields 15.5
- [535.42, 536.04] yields 15.5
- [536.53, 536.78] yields 15.2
